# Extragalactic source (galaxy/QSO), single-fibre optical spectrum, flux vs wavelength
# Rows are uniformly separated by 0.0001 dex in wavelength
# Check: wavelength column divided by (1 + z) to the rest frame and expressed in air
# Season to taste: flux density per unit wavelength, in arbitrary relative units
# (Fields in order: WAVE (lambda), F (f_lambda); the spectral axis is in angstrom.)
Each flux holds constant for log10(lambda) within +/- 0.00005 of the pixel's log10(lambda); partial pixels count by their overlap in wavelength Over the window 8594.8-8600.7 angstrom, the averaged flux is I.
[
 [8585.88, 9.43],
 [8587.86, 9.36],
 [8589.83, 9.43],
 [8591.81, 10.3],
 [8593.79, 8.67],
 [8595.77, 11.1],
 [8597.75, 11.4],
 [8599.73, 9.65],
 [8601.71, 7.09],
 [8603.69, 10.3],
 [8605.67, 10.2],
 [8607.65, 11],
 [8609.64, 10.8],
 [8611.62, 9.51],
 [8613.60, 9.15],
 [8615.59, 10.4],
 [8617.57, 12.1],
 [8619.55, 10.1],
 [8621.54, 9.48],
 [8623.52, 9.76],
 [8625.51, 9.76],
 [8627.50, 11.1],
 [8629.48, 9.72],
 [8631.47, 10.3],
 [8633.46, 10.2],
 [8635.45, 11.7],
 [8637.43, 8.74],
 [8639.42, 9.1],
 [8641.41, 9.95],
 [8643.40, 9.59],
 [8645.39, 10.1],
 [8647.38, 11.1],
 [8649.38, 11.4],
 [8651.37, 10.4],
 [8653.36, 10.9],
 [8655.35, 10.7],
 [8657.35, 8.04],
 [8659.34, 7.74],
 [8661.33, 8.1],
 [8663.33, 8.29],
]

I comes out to 10.7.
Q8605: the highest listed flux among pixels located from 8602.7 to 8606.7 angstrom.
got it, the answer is 10.3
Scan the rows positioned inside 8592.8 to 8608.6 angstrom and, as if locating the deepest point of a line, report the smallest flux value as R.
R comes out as 7.09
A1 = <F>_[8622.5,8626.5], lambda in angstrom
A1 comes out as 9.76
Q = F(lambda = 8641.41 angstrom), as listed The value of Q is 9.95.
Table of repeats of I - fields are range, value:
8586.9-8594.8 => 9.45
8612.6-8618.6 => 10.6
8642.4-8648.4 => 10.3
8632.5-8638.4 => 10.2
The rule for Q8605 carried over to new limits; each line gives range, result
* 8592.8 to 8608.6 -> 11.4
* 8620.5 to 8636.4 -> 11.7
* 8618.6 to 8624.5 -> 10.1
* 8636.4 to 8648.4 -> 11.1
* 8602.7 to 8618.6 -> 12.1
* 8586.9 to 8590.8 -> 9.43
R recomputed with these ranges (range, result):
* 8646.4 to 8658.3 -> 8.04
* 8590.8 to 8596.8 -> 8.67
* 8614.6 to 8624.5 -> 9.48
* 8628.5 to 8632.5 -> 9.72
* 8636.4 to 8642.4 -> 8.74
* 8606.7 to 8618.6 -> 9.15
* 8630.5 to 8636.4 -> 10.2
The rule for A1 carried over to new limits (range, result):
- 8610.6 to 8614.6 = 9.34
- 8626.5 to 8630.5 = 10.4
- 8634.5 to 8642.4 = 9.87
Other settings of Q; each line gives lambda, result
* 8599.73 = 9.65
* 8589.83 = 9.43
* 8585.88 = 9.43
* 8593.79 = 8.67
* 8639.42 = 9.1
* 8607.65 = 11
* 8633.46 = 10.2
